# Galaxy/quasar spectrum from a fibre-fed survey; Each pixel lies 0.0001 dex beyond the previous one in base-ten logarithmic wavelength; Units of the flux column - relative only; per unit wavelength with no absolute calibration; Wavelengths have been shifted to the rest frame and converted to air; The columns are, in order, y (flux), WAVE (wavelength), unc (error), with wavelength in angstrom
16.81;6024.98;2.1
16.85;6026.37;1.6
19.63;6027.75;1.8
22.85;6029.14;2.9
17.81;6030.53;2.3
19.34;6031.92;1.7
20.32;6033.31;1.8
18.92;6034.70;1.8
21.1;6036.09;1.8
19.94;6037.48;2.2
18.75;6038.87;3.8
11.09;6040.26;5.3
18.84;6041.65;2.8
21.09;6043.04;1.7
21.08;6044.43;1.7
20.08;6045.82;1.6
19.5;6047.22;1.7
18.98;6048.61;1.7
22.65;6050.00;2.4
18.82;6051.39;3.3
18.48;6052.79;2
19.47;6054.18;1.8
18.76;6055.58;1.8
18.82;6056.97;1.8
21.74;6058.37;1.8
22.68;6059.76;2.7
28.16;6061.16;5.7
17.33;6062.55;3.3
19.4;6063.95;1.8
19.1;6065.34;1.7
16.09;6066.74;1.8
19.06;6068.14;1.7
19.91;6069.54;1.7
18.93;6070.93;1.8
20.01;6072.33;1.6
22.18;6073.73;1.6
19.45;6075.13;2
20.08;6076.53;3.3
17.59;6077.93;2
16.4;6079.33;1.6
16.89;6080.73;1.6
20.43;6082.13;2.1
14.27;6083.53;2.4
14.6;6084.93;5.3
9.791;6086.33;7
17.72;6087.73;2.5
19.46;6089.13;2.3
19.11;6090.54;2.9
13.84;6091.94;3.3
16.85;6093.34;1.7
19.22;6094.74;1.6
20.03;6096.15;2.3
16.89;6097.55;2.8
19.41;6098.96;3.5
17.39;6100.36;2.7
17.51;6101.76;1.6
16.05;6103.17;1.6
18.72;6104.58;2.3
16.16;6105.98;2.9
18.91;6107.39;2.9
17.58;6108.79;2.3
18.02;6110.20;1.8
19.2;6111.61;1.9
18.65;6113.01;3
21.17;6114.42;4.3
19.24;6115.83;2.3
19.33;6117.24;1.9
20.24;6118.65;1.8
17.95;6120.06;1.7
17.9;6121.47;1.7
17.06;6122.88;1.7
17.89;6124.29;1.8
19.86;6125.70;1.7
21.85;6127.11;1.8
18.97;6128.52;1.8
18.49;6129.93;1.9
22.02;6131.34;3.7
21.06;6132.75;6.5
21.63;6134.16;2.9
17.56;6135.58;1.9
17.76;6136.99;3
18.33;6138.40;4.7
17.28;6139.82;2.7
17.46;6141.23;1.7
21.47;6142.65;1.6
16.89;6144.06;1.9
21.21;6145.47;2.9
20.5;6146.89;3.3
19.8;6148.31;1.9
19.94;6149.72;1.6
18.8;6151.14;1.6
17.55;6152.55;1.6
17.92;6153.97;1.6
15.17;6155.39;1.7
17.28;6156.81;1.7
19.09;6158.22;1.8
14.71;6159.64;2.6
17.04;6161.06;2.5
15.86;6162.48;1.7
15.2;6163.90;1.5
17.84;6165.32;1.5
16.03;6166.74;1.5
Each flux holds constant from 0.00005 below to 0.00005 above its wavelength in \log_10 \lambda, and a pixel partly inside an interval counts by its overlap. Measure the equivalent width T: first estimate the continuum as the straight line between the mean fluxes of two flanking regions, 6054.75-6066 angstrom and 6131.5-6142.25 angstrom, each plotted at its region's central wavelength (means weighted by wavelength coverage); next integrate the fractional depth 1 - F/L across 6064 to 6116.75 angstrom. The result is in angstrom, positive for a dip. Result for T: 5.3 angstrom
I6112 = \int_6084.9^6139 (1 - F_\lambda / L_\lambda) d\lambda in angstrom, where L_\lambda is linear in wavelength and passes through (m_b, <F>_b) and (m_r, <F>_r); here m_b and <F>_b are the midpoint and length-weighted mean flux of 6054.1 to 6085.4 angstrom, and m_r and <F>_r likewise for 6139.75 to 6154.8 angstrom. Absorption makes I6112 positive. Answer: 2.2 angstrom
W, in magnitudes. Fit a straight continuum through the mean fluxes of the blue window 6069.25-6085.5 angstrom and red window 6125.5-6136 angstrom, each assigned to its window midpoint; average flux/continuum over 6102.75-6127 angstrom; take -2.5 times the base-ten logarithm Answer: 0.06 mag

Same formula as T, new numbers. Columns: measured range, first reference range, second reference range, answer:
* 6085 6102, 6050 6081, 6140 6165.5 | 1.71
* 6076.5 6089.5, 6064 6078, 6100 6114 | 1.64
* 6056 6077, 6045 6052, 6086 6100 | -1.31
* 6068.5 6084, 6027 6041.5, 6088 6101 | -0.43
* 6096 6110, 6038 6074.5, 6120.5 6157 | 1.06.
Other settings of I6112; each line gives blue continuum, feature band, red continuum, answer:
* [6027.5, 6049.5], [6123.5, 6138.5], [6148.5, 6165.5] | -1.6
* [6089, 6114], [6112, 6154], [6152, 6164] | -4.8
